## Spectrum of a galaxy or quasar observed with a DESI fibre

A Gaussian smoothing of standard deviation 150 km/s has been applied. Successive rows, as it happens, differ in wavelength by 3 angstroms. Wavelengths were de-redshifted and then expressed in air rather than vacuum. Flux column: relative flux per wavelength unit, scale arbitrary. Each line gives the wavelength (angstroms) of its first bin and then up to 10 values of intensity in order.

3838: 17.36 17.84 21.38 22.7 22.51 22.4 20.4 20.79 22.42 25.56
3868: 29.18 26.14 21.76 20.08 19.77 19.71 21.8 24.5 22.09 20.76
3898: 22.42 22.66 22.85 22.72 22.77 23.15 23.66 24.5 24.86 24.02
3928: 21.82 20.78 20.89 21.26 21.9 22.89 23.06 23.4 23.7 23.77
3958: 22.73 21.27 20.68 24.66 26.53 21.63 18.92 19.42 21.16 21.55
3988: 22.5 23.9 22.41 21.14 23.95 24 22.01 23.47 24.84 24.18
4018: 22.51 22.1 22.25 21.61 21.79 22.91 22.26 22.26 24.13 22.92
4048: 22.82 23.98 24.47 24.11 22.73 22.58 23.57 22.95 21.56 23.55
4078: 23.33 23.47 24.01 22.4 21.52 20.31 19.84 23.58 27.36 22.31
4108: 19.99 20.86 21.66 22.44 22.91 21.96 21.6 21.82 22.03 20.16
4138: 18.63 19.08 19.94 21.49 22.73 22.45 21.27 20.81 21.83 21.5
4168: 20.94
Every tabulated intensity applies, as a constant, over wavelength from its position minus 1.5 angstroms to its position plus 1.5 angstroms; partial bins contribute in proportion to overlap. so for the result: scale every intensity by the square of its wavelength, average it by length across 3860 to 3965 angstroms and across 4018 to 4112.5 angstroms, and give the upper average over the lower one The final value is 1.1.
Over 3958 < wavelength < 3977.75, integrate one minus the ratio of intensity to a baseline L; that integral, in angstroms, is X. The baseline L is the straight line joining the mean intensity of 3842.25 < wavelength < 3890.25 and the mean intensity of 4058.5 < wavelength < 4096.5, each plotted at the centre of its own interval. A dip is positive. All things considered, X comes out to 0.22 angstroms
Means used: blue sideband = 22.5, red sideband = 22.5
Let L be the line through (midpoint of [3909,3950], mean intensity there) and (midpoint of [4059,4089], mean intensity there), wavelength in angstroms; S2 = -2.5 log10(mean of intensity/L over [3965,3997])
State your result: 0.03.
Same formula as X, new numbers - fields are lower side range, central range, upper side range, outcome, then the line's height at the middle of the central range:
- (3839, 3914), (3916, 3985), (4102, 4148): -1.4 angstroms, 22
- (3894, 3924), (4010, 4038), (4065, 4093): 0.2 angstroms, 22.9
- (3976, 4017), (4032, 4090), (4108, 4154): -3.2 angstroms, 21.9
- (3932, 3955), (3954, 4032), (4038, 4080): 1.1 angstroms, 22.8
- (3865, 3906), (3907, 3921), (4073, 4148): -0.5 angstroms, 22.6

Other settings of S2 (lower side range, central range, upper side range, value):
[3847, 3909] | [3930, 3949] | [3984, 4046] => 0.034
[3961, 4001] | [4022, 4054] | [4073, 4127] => -0.025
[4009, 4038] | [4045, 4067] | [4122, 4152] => -0.057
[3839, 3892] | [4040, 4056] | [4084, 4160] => -0.088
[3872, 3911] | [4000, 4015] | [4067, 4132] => -0.073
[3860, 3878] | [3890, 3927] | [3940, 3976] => 0.027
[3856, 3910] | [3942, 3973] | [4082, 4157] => -0.042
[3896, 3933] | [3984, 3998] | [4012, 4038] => 0.016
